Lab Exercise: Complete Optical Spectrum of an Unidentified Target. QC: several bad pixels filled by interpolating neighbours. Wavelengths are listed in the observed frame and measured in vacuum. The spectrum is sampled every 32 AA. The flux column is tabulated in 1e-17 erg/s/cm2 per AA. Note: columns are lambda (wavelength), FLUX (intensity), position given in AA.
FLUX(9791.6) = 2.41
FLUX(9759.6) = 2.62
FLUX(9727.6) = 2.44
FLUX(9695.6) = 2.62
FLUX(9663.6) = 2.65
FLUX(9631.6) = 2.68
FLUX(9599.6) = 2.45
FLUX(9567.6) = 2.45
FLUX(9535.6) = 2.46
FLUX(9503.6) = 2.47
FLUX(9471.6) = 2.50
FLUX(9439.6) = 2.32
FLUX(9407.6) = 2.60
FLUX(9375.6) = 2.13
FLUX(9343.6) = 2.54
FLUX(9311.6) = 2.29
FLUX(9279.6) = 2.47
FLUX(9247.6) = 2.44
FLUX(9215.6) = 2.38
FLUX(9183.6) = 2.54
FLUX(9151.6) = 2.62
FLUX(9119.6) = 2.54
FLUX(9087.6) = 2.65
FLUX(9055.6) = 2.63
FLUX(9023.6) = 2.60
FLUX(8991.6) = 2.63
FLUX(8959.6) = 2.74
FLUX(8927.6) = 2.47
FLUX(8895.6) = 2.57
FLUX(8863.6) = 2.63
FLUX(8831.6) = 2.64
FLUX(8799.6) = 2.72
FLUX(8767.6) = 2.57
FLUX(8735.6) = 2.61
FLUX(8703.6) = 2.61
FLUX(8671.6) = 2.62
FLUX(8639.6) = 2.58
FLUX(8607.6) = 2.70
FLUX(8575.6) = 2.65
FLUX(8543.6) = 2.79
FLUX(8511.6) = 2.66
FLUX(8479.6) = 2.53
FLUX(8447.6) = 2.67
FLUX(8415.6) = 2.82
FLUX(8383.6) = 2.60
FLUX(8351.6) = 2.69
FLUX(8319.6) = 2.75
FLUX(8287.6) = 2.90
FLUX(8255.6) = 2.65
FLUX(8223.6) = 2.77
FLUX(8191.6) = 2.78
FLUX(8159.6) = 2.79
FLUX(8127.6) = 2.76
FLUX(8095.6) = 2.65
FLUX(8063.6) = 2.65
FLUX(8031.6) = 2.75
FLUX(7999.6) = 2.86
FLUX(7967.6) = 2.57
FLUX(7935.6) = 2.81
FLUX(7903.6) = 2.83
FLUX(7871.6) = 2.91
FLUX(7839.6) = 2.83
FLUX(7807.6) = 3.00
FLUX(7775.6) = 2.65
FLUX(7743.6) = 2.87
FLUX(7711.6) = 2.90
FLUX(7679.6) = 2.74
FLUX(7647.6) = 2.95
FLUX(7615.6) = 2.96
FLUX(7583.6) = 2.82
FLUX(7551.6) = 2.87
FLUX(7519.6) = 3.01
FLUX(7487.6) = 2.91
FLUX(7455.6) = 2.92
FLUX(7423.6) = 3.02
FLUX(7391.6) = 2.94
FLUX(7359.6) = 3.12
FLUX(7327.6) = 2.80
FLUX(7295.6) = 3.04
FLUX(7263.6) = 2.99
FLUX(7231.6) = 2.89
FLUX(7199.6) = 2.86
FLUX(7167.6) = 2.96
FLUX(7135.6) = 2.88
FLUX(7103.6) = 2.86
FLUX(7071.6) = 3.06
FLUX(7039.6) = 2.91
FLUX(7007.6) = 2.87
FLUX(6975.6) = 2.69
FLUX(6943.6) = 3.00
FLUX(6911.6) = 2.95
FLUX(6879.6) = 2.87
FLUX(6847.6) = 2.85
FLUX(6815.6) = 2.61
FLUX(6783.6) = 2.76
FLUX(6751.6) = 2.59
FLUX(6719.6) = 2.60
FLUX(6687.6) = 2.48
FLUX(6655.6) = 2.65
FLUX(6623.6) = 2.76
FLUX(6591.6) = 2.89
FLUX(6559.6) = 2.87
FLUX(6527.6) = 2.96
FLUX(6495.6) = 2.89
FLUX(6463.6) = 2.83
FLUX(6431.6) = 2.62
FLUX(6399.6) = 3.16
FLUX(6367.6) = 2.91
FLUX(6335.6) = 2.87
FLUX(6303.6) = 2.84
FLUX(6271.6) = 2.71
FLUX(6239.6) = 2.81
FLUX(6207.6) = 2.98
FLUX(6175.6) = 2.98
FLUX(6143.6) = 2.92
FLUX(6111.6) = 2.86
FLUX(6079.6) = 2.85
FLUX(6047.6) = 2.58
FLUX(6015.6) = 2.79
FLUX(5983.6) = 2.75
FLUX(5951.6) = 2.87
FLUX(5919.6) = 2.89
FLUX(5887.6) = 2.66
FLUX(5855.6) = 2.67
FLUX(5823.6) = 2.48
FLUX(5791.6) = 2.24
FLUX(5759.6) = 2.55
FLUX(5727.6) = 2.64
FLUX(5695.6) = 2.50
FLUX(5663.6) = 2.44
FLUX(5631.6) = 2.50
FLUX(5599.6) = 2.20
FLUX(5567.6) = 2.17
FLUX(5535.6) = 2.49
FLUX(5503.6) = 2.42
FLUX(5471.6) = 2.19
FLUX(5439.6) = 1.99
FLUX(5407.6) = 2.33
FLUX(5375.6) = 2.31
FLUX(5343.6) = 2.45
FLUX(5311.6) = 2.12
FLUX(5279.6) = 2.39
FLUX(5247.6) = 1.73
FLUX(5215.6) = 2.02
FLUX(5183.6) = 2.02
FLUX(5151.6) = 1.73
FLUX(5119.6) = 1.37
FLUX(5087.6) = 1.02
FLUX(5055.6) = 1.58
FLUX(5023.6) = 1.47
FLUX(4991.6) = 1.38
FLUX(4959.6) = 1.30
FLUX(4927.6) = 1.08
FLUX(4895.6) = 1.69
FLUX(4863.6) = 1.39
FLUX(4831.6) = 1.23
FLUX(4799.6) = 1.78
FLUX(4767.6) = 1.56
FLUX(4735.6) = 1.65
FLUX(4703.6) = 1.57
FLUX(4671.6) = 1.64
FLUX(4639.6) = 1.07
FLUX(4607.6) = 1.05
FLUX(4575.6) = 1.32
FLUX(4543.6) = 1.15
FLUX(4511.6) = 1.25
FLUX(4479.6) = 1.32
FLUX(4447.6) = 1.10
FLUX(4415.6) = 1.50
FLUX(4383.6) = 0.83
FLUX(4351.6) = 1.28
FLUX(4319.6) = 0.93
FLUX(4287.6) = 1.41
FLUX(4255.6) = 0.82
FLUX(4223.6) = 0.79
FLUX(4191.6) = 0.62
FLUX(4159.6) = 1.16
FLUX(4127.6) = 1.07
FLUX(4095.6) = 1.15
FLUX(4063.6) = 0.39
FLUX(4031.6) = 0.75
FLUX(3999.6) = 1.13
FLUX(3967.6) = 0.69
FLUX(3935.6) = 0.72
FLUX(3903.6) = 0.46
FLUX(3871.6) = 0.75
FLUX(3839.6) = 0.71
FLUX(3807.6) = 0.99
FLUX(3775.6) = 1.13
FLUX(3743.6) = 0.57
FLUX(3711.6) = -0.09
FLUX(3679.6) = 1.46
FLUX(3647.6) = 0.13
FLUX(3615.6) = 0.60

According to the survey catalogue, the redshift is 0.292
